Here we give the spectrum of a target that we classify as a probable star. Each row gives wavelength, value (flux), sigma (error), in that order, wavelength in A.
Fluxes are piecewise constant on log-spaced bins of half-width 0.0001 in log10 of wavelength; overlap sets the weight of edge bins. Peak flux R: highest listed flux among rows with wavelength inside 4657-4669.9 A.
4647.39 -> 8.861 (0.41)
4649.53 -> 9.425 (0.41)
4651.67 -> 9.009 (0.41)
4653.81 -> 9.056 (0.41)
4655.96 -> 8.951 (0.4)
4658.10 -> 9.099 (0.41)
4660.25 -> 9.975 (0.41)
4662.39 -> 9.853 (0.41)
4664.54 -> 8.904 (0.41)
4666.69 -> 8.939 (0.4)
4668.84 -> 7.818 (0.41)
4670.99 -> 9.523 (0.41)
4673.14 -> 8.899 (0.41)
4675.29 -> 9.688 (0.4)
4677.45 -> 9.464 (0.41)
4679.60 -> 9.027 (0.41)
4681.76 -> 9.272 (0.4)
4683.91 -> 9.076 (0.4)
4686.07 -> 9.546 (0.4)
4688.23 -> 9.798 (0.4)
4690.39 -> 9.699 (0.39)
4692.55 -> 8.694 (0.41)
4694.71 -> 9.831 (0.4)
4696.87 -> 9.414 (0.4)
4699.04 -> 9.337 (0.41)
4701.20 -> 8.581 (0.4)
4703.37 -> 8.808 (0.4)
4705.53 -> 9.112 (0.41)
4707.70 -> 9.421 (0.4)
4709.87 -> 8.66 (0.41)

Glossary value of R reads 9.975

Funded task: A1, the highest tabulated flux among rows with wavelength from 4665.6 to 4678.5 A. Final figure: 9.688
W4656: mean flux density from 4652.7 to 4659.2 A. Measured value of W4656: 9.03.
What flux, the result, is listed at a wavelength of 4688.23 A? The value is 9.798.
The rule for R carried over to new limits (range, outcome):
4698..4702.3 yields 9.337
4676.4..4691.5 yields 9.798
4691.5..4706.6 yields 9.831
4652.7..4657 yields 9.056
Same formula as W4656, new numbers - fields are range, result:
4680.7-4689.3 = 9.43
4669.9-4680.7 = 9.32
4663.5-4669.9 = 8.55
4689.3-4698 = 9.41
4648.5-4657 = 9.11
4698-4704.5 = 8.92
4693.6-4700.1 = 9.52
